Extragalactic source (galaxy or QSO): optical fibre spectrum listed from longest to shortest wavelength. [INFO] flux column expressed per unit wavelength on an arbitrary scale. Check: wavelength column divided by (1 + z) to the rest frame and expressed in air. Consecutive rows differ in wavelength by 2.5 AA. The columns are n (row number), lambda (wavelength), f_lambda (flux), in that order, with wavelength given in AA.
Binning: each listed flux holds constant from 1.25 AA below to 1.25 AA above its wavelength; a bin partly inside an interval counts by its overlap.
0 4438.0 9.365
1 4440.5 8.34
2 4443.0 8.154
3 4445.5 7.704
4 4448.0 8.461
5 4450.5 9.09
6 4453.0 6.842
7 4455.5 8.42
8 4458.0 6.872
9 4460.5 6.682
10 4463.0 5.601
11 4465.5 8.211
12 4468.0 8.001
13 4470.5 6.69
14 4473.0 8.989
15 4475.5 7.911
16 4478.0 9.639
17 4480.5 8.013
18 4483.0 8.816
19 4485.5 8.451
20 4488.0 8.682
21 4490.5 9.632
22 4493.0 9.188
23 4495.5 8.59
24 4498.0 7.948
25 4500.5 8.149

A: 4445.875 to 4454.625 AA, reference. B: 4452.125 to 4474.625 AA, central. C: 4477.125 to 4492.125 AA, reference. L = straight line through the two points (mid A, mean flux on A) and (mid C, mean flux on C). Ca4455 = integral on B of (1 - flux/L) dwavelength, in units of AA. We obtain 2.70 AA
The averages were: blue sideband 8.1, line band 7.39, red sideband 8.86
